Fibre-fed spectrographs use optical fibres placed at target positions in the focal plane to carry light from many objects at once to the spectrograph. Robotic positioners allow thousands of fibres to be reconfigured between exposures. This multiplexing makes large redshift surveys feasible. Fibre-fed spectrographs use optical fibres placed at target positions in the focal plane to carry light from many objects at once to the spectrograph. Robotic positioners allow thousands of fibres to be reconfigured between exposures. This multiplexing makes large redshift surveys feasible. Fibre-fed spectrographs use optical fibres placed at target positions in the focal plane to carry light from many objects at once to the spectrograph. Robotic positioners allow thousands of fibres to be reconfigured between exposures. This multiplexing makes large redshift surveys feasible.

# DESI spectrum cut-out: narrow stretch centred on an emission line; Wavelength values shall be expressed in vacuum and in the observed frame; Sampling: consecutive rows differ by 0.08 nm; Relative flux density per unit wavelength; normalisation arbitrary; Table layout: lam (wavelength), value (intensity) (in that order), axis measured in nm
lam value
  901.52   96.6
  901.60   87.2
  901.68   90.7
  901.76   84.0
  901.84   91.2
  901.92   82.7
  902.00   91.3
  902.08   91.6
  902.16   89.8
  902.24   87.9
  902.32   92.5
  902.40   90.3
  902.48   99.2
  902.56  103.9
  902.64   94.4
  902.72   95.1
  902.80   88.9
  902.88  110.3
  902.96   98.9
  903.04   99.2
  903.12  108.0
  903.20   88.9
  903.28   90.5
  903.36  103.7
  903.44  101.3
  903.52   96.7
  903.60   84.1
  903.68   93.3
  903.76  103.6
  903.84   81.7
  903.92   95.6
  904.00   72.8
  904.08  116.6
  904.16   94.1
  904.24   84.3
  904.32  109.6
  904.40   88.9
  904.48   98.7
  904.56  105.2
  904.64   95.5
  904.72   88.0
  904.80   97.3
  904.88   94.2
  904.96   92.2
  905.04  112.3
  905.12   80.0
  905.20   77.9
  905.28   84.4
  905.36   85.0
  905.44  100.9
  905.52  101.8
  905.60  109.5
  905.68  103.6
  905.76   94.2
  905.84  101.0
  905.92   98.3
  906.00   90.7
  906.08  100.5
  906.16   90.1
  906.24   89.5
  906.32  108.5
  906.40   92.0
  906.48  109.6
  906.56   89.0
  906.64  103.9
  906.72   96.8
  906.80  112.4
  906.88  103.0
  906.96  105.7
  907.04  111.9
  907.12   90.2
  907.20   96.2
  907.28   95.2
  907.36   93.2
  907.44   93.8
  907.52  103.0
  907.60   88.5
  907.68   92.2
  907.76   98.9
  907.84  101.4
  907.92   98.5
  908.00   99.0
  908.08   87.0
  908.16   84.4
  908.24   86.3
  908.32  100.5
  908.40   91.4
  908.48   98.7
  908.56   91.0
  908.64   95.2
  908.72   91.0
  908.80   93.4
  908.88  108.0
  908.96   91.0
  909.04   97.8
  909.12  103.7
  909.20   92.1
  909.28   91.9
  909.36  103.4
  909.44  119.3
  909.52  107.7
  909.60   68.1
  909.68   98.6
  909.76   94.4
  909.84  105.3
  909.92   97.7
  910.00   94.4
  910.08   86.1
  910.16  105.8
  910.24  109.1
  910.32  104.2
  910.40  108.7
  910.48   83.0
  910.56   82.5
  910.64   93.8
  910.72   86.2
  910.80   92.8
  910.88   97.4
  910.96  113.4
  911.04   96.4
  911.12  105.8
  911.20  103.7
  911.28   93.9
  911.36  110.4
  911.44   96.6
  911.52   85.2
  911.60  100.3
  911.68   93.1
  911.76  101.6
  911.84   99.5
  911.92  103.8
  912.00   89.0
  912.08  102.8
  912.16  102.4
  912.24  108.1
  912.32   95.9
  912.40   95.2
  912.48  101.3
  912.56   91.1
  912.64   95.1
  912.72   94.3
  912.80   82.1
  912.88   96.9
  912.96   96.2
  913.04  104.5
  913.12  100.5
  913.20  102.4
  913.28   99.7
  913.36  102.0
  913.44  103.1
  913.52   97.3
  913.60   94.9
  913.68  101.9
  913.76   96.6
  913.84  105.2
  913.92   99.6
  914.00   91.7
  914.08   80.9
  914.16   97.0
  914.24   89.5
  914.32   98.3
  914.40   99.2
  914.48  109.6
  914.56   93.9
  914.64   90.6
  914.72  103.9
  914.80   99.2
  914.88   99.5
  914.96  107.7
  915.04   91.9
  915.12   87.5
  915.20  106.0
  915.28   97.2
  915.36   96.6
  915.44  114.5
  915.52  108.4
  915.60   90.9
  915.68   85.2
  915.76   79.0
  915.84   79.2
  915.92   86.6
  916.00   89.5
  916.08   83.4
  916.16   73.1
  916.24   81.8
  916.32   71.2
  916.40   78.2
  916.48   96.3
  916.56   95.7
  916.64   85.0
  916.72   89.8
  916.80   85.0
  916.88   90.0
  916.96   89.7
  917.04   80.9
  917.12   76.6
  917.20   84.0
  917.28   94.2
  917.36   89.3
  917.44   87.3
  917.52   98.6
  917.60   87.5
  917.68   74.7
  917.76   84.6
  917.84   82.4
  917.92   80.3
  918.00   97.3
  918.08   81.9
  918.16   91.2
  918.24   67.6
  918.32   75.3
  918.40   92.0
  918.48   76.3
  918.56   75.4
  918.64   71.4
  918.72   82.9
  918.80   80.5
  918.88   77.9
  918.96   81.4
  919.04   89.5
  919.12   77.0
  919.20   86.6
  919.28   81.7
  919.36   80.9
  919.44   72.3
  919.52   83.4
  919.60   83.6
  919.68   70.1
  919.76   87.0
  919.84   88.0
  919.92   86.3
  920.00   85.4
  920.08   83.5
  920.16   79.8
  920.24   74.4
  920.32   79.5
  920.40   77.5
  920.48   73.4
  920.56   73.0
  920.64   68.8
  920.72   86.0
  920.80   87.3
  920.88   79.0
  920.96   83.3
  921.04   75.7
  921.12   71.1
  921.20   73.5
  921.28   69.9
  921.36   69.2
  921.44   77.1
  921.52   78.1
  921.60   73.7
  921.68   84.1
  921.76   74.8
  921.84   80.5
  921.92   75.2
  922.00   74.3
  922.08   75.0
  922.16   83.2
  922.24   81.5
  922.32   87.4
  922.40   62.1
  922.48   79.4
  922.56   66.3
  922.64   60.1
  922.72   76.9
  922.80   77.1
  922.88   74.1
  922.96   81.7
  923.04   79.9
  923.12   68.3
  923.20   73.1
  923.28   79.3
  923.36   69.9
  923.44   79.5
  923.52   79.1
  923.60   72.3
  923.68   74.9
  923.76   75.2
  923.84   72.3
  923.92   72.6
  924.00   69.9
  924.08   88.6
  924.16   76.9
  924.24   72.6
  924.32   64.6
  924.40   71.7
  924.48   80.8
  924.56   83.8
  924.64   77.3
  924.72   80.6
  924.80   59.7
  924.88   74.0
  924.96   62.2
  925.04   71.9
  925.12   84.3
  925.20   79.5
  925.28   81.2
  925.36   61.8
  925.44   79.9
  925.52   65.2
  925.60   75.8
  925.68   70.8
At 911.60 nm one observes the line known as C III]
